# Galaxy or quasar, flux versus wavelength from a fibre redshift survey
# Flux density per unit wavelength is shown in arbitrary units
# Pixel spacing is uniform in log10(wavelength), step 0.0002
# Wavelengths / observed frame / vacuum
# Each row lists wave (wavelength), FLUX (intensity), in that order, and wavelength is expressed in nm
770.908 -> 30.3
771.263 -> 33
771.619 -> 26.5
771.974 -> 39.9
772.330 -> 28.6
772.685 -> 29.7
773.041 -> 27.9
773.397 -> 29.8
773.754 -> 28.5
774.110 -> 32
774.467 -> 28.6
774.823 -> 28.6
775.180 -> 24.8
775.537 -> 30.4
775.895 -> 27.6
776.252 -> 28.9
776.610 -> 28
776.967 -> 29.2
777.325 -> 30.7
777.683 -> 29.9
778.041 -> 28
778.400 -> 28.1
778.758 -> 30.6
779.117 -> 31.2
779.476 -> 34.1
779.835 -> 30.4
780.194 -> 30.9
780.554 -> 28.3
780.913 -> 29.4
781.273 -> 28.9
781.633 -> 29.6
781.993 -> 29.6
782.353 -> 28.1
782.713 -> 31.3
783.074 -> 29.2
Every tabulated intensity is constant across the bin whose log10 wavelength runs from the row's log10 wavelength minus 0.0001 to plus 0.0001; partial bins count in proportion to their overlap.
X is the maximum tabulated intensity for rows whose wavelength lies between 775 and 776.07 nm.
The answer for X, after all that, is 30.4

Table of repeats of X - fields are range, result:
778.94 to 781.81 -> 34.1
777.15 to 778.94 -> 30.7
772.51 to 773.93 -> 29.8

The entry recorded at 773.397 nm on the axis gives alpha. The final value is 29.8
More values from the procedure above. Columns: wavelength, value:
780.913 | 29.4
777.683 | 29.9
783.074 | 29.2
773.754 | 28.5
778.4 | 28.1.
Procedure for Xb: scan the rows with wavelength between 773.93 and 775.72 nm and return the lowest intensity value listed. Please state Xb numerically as 24.8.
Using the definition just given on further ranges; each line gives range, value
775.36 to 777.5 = 27.6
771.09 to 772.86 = 26.5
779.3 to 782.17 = 28.3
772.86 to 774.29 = 27.9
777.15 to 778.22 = 28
